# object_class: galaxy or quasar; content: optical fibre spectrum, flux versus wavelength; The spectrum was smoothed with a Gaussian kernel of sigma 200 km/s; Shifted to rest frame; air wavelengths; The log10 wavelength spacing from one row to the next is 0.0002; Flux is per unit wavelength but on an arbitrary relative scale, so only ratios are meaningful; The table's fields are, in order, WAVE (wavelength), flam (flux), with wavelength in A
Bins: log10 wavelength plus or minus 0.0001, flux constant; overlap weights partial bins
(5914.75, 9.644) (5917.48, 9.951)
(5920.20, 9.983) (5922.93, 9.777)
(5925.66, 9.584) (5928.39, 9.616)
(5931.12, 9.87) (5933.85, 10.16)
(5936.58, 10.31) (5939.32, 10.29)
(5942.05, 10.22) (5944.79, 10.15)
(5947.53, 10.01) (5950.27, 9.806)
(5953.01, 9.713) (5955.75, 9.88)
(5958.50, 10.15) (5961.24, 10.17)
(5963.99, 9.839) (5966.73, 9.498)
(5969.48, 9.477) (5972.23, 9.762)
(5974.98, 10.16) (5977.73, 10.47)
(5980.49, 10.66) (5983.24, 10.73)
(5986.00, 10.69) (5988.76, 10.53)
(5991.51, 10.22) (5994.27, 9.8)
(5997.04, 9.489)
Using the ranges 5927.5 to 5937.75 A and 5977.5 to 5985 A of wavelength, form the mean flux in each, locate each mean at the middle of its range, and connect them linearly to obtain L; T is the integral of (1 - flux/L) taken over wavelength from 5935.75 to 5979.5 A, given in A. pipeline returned 1.4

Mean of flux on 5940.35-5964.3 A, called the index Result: 10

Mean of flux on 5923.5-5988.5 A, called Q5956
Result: 10.1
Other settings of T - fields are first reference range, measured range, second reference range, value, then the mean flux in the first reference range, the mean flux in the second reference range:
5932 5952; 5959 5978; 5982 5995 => 0.74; 10.1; 10.4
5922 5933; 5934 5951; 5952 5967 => -0.57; 9.73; 9.91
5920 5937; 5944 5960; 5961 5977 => -0.17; 9.87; 9.82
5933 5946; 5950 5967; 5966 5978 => 0.18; 10.2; 9.84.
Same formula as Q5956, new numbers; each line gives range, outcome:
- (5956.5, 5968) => 9.92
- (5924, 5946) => 10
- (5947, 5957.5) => 9.85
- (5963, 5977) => 9.78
